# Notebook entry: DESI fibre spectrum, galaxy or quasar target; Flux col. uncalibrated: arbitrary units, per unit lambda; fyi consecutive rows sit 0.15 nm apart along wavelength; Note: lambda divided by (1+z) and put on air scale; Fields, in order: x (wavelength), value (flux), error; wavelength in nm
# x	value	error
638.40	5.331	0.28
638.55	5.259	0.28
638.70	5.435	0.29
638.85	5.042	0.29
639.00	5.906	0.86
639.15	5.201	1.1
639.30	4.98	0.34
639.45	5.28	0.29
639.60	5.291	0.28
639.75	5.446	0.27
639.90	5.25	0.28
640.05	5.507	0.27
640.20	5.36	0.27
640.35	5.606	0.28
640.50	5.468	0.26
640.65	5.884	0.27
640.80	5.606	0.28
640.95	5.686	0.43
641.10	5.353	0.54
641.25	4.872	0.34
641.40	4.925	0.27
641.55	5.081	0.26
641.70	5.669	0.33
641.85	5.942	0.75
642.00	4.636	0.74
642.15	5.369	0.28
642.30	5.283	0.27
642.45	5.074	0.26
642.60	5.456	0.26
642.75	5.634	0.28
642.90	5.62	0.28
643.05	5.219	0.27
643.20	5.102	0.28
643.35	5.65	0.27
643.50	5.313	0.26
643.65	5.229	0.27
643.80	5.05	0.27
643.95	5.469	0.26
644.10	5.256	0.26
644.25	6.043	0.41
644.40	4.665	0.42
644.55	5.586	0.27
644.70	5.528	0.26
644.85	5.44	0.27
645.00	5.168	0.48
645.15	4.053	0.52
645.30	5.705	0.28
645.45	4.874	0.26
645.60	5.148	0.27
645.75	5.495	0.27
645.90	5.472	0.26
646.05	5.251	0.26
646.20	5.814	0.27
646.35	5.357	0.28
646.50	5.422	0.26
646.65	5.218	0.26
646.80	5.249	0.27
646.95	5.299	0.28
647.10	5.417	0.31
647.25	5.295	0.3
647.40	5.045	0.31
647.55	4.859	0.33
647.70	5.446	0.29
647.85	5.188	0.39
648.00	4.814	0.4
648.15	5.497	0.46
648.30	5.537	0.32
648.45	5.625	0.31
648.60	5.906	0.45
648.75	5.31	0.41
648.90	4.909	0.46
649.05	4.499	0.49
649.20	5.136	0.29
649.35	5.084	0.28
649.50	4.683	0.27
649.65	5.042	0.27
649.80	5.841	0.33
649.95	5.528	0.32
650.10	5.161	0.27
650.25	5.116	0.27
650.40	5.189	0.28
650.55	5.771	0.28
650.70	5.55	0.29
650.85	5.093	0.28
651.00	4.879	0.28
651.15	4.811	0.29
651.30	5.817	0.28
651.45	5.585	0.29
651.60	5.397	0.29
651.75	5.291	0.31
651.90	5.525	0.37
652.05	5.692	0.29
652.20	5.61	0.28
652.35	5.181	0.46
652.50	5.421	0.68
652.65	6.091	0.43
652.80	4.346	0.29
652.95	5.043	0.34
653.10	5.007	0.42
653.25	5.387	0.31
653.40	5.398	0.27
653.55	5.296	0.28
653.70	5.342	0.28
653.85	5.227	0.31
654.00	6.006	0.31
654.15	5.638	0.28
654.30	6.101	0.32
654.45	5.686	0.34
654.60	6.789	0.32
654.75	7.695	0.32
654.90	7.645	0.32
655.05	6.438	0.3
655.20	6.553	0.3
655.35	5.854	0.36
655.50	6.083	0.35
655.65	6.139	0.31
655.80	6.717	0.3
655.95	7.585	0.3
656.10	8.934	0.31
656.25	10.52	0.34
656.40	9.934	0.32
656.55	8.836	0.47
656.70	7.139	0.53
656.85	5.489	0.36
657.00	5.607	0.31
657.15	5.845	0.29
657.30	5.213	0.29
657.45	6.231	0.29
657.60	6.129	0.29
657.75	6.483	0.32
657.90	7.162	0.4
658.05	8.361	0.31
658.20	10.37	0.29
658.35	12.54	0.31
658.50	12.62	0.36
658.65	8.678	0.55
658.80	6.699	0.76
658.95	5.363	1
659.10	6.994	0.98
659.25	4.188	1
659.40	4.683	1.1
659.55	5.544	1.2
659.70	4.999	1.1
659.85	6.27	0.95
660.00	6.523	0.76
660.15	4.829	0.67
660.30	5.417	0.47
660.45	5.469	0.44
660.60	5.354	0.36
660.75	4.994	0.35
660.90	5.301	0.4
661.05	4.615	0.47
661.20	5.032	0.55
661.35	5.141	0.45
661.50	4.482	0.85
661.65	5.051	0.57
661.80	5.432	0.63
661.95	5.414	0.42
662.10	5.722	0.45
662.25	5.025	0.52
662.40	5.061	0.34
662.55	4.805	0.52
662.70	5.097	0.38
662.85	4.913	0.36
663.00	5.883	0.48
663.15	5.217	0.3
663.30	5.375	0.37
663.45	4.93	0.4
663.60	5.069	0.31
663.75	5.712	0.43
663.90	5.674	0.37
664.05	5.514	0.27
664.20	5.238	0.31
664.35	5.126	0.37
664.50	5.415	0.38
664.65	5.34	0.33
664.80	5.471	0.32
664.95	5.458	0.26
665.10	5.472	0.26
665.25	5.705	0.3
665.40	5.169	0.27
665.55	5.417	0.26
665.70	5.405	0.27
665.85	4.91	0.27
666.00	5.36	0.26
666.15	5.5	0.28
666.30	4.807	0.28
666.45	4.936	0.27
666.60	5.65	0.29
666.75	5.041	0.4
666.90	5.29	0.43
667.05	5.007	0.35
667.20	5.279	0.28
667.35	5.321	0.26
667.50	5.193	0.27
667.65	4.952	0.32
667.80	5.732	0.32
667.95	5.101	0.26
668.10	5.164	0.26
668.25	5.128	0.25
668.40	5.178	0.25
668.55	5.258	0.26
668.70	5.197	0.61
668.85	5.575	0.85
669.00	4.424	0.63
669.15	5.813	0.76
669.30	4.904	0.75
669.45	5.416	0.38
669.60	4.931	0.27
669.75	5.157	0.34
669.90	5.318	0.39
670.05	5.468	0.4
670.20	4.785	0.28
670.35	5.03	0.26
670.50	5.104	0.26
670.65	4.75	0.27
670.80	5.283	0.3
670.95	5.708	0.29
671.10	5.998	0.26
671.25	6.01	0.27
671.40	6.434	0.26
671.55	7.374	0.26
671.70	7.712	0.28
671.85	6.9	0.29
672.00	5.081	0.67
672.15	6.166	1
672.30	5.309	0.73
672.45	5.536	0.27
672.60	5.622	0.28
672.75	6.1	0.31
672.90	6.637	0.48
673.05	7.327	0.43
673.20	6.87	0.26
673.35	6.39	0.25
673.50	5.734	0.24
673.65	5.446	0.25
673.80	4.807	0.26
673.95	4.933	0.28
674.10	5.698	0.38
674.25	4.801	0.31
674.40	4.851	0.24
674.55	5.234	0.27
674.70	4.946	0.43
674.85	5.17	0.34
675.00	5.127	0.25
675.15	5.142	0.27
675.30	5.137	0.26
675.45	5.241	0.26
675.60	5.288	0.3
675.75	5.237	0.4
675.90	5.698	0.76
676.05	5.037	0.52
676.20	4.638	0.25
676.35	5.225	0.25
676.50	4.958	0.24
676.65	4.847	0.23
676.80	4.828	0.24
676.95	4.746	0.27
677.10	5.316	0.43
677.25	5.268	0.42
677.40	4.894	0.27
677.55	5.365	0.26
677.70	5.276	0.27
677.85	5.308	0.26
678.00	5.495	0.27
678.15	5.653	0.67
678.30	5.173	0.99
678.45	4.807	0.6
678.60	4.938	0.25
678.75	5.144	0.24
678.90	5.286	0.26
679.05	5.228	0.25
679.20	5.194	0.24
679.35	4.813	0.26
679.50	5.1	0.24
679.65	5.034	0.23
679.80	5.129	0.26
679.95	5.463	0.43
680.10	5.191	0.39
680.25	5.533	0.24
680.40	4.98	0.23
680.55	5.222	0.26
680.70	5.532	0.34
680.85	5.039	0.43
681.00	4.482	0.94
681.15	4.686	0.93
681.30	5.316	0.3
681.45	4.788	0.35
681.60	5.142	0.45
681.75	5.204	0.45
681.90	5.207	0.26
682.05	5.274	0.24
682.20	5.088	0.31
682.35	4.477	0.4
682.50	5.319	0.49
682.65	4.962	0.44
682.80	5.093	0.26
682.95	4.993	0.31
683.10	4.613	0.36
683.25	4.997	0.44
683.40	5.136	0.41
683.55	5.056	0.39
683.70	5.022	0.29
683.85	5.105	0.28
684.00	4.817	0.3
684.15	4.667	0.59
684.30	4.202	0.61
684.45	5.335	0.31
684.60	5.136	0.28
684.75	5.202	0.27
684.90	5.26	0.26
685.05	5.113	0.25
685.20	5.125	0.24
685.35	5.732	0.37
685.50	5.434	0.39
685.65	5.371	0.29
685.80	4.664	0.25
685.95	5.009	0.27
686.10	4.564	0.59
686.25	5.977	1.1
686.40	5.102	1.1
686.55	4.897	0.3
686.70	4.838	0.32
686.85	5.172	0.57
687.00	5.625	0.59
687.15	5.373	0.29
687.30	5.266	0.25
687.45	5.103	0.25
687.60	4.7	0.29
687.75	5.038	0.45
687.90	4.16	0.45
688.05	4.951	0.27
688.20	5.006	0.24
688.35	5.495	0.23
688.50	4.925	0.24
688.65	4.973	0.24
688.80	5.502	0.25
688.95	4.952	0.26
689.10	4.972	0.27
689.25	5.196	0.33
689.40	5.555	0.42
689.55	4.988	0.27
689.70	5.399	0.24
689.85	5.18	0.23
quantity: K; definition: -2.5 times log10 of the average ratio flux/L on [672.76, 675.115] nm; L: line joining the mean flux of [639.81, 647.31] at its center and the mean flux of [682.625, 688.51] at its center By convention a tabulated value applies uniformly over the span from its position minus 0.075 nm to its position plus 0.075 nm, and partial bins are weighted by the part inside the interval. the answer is -0.09 mag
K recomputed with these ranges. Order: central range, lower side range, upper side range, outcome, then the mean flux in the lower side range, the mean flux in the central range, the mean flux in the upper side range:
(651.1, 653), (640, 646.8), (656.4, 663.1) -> 0.08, 5.34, 5.38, 6.2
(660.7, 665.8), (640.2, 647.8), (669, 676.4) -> 0.05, 5.33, 5.25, 5.55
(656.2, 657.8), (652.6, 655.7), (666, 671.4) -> -0.21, 5.89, 6.99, 5.26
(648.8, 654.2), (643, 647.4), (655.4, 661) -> 0.15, 5.3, 5.29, 6.88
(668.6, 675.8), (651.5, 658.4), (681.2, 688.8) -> 0.02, 6.52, 5.57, 5.06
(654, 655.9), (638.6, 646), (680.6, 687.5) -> -0.22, 5.33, 6.44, 5.08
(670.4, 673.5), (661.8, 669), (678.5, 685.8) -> -0.17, 5.27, 6.1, 5.08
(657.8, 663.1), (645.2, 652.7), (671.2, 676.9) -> -0.12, 5.32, 6.11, 5.61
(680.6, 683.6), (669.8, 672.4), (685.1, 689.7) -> 0.07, 5.78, 5.02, 5.13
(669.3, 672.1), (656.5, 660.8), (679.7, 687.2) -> 0.04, 6.69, 5.68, 5.09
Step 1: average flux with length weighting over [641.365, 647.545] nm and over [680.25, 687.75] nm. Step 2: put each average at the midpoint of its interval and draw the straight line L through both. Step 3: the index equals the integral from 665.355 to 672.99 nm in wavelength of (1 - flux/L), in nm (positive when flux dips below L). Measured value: -0.45 nm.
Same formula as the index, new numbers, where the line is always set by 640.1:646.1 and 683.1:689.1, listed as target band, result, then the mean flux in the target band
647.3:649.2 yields 0.03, 5.22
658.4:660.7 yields -0.47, 6.3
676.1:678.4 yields 0.00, 5.13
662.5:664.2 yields -0.03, 5.29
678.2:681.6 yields 0.01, 5.1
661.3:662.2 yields 0.00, 5.2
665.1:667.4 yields -0.03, 5.26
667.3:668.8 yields -0.01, 5.23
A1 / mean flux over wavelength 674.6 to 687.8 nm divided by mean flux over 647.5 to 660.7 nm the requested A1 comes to 0.8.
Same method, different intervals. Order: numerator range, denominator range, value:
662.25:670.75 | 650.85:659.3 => 0.80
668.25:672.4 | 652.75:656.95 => 0.85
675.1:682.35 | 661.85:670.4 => 0.98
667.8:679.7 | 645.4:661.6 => 0.91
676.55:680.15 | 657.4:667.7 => 0.89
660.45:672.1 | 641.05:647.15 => 1.01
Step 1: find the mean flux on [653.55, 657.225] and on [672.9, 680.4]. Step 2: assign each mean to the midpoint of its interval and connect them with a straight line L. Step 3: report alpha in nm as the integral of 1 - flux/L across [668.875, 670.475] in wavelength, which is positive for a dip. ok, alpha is 0.18 nm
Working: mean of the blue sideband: 6.79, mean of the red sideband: 5.28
